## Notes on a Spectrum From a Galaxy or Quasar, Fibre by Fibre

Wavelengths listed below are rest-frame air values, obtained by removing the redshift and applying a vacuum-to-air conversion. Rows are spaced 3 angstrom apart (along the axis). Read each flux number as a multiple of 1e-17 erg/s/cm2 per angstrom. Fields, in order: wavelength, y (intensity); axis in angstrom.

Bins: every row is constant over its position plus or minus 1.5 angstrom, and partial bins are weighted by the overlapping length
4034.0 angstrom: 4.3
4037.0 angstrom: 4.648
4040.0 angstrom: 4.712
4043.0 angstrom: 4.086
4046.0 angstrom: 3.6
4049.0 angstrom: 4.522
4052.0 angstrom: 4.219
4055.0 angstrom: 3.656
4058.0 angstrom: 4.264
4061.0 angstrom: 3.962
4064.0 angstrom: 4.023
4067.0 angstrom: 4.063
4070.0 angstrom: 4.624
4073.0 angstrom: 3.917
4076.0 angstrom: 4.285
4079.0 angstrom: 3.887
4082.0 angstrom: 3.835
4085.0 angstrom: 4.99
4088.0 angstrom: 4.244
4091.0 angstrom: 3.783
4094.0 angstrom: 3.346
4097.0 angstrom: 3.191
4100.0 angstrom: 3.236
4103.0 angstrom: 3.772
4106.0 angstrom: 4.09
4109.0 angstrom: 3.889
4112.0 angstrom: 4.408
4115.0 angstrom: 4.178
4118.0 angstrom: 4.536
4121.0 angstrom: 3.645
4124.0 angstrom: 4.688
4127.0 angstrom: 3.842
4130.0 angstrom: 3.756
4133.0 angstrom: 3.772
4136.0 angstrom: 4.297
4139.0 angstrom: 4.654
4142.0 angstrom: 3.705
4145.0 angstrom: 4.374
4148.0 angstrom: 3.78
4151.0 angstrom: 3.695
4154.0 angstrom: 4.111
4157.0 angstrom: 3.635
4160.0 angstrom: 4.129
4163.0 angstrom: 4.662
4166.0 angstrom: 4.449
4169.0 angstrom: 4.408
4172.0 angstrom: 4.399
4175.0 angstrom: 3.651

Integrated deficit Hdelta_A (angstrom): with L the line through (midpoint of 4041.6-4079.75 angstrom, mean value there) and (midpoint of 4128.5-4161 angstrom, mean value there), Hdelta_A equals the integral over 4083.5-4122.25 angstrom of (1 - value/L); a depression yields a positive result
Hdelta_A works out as 0.9 angstrom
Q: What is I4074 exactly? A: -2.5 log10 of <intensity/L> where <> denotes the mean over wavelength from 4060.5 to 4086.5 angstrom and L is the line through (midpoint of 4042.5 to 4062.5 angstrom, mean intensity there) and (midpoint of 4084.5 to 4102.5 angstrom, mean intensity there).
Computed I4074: -0.08 mag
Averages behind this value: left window 4.04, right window 3.73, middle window 4.18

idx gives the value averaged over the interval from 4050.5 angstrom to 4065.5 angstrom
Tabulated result 4.02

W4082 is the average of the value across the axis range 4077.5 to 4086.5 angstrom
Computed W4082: 4.24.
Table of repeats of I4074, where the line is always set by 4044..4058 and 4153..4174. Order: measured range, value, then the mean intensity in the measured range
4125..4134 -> 0.09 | 3.84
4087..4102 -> 0.16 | 3.54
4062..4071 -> -0.04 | 4.2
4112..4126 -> -0.03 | 4.26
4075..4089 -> -0.04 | 4.25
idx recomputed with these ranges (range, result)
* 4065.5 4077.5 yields 4.22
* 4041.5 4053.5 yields 4.11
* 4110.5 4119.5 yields 4.37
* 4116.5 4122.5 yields 4.09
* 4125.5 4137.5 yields 3.92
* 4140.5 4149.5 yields 3.95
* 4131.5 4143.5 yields 4.11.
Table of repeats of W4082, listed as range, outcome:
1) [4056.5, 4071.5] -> 4.19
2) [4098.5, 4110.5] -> 3.75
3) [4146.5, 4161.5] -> 3.87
